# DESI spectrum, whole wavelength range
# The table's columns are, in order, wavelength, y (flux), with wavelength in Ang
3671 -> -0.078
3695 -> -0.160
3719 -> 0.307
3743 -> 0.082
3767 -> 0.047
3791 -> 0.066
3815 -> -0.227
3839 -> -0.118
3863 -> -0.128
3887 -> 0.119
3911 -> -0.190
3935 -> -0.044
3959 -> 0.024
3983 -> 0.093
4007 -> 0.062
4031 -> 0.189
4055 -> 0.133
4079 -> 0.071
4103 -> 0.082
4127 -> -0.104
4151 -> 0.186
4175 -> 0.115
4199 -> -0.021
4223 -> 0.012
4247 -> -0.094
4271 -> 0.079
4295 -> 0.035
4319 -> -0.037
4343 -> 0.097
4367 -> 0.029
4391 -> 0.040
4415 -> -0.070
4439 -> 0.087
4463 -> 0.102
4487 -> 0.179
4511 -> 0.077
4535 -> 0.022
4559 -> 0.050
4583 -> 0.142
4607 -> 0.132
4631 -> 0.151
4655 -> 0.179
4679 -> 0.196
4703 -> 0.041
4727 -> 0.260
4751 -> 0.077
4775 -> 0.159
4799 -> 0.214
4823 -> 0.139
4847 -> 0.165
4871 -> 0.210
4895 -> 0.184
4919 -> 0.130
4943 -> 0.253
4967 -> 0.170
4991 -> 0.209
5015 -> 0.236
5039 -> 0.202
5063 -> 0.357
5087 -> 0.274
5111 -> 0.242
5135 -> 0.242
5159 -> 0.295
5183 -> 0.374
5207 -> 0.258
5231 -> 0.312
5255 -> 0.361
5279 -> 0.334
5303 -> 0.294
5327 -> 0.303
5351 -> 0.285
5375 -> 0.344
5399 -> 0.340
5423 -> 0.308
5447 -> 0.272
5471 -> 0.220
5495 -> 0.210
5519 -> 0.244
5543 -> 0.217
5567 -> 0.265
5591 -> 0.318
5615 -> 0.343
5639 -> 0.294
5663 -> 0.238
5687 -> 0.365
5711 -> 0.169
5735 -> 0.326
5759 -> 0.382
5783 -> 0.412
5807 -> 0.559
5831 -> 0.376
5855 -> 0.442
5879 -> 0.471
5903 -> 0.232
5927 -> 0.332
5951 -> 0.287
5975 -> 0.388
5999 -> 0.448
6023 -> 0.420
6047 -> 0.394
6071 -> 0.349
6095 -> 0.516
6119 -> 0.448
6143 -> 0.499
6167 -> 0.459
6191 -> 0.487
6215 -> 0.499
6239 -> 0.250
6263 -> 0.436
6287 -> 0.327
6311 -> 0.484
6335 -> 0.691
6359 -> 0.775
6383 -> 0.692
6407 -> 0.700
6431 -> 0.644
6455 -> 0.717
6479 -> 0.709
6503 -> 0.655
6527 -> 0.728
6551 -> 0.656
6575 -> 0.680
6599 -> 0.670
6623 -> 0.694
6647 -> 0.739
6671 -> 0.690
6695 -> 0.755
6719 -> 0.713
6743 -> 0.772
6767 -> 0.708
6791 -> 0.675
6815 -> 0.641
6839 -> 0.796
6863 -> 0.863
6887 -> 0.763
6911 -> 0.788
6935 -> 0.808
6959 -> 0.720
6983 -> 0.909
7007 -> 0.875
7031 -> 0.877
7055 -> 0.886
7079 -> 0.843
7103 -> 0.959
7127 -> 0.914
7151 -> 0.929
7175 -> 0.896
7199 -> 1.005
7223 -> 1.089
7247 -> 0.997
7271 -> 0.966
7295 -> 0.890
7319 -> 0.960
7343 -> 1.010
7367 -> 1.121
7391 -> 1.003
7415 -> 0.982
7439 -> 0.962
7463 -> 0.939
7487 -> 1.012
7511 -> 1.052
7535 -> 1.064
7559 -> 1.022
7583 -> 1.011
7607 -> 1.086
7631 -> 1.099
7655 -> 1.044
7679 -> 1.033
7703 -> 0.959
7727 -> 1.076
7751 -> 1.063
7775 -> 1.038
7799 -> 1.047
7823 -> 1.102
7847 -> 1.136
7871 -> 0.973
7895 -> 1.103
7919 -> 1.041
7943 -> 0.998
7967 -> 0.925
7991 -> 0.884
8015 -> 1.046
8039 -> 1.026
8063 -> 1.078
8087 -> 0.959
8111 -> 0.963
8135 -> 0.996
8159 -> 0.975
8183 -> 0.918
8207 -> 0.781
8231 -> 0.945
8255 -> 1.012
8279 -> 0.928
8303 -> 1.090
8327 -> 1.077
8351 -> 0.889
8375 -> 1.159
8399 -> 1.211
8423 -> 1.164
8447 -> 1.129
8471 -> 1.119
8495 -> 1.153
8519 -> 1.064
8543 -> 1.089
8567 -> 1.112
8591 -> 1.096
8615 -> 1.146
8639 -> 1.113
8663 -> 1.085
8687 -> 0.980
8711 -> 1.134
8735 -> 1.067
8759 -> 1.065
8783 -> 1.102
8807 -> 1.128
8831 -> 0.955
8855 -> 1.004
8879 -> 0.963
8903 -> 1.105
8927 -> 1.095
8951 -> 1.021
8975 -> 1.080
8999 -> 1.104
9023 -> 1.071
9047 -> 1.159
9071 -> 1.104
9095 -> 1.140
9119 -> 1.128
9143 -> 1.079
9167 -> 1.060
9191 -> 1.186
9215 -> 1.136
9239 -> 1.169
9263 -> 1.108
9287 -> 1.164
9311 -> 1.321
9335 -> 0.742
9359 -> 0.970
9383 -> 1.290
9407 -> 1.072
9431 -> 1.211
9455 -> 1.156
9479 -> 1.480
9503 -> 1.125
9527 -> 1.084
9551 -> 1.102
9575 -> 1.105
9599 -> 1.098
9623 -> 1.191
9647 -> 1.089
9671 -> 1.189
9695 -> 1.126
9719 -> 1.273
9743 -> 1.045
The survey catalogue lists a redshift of 0.584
